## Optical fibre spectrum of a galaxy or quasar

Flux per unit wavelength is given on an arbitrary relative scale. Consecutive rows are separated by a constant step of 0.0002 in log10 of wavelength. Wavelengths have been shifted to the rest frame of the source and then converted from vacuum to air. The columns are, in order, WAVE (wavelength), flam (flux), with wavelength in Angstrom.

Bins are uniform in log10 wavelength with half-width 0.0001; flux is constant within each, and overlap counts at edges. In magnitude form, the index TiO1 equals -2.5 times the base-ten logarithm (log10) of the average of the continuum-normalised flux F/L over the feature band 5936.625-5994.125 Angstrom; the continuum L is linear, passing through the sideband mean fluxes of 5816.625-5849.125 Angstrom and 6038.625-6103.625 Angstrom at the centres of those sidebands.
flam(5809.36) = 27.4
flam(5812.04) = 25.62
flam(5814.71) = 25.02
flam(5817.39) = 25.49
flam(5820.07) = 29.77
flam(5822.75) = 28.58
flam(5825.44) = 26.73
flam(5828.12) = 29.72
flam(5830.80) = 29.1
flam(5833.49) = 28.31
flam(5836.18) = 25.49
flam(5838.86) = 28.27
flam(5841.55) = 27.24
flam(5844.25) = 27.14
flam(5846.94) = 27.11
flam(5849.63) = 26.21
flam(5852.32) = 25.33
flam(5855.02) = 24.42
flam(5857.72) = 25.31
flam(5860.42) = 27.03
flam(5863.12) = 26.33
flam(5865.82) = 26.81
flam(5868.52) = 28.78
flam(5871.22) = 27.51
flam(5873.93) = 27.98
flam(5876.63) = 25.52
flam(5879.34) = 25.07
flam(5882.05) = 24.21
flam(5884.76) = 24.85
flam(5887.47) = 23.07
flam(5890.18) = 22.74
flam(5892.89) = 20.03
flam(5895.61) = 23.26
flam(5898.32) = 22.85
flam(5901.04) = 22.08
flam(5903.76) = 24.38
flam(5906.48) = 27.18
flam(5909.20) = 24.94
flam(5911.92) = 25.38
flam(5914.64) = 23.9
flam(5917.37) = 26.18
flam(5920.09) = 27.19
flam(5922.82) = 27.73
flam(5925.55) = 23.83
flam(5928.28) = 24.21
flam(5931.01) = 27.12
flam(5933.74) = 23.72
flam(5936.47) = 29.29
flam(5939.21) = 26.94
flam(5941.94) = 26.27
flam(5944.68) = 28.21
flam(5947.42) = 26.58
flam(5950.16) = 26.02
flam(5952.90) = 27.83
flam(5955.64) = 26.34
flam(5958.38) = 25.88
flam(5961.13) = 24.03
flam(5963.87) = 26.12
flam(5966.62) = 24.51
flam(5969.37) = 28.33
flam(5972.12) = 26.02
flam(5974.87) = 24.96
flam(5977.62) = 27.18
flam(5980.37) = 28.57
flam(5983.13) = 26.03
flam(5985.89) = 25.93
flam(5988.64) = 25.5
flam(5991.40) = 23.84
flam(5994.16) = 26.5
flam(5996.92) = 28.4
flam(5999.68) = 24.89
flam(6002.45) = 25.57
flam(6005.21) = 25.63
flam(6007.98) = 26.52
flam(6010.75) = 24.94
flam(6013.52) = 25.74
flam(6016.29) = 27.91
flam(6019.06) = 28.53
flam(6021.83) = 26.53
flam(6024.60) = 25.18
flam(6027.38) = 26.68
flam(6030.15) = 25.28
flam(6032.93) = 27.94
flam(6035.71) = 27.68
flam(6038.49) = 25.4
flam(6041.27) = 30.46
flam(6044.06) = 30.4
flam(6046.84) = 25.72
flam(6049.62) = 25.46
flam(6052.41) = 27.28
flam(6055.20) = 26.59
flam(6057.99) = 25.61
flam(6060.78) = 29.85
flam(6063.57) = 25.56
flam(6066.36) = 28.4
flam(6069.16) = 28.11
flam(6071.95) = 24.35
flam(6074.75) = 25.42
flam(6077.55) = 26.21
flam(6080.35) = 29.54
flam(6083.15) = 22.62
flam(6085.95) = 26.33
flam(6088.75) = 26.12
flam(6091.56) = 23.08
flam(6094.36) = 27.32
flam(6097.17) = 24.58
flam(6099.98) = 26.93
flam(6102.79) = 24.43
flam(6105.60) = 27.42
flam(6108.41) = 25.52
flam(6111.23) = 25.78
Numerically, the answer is 0.03 mag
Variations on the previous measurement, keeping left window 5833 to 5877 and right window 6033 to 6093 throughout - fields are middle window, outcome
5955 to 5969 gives 0.05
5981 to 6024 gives 0.02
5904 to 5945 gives 0.03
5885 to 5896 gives 0.19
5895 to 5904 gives 0.16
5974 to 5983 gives -0.01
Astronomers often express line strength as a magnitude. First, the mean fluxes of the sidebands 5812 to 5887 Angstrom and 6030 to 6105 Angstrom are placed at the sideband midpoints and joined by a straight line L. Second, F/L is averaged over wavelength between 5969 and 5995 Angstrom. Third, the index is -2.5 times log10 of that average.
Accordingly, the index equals 0.02 mag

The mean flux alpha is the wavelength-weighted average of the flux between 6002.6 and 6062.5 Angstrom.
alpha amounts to 26.9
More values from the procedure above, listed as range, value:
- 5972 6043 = 26.5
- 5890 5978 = 25.5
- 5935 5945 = 27.6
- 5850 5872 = 26.4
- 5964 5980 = 26.3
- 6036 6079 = 27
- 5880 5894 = 23.1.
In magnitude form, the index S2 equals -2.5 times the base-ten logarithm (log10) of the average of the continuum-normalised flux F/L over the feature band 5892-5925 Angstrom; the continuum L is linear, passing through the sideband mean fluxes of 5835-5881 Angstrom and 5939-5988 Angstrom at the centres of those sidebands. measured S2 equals 0.078 mag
